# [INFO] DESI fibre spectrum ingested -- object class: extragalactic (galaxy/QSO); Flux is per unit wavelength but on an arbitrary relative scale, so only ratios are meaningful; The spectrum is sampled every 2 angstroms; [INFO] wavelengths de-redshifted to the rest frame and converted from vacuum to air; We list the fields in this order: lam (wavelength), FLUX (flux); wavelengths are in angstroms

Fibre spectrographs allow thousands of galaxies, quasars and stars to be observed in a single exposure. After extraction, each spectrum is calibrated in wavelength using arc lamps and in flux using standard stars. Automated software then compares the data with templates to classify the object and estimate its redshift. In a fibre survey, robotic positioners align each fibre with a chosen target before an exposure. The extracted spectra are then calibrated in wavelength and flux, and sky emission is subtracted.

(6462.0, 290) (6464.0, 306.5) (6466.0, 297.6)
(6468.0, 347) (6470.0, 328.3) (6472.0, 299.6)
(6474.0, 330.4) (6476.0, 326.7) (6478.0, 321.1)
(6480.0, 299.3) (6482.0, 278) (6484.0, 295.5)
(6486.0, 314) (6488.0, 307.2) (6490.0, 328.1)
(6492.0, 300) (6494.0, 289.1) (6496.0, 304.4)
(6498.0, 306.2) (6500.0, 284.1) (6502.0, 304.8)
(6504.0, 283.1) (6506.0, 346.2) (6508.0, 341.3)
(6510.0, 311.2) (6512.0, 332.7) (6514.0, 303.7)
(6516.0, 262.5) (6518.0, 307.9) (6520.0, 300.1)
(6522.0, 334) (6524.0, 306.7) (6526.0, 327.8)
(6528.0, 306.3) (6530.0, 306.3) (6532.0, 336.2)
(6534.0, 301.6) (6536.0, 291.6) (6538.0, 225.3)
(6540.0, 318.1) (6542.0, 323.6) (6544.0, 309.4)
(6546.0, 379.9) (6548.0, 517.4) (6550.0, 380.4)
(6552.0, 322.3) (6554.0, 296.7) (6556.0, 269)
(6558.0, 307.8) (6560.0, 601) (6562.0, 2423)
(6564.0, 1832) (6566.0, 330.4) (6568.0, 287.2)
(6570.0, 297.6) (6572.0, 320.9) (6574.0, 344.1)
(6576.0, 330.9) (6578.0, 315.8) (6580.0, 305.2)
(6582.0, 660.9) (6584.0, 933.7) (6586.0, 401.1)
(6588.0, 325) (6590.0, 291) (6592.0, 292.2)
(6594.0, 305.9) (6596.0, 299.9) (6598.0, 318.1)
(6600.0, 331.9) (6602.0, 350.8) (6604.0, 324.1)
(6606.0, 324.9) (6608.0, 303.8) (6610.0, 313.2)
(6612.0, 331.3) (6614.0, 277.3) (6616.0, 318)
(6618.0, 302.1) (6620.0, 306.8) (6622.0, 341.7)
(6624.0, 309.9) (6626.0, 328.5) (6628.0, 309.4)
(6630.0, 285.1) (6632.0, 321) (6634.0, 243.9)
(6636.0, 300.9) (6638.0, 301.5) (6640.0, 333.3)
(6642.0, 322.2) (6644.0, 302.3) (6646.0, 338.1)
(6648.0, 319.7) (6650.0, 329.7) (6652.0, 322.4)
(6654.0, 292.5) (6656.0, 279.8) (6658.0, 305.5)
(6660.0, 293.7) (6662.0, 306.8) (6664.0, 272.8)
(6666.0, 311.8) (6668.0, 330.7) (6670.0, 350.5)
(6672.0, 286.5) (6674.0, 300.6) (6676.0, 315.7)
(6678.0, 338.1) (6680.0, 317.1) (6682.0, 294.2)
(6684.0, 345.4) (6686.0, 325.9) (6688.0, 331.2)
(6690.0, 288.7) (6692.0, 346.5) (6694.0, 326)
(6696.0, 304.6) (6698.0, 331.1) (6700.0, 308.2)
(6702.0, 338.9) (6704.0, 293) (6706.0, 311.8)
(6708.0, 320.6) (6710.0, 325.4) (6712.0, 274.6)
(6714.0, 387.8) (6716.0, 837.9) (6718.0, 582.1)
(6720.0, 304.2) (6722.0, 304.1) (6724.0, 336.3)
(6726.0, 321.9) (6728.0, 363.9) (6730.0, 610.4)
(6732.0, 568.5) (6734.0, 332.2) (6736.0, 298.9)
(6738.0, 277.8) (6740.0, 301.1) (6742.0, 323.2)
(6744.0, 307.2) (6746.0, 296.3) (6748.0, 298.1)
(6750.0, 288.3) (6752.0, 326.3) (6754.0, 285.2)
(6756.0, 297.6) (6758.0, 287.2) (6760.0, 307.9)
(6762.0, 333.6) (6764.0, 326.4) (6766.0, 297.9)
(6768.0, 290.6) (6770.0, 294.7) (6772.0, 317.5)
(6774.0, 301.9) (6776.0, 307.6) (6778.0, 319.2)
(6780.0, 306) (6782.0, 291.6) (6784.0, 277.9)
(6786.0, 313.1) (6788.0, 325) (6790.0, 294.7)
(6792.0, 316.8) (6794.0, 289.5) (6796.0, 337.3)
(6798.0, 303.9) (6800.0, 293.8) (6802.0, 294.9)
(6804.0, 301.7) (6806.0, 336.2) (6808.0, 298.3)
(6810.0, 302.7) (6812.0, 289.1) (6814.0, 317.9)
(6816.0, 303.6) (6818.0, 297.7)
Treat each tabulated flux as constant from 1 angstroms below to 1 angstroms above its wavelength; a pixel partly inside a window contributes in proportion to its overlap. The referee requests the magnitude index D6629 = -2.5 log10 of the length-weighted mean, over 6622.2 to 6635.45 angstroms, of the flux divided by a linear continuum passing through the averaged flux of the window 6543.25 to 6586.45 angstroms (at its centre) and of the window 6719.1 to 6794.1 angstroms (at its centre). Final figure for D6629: 0.50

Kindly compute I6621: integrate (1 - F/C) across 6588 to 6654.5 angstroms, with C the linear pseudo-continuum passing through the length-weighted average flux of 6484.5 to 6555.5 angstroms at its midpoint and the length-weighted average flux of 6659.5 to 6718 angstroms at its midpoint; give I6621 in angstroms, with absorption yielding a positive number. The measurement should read 3.7 angstroms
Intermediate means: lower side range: 317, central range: 312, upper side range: 340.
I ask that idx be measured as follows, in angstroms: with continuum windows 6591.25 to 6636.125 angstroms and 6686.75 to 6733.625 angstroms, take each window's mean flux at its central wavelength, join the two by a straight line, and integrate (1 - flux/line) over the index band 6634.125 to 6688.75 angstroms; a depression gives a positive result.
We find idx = 5.0 angstroms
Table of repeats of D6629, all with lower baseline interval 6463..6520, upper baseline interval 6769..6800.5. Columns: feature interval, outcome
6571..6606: -0.22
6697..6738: -0.25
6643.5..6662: -0.01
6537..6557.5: -0.09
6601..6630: -0.03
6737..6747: 0.02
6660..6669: 0.01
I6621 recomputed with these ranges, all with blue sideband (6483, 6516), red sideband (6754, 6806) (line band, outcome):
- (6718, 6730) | -2.56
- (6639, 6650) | -0.61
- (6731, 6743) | -1.75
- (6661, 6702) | -1.45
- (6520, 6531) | -0.25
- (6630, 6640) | 0.37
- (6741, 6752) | 0.03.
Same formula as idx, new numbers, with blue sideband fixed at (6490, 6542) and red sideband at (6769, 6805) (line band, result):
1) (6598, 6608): -0.7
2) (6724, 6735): -4.5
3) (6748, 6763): 0.1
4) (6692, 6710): -0.8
